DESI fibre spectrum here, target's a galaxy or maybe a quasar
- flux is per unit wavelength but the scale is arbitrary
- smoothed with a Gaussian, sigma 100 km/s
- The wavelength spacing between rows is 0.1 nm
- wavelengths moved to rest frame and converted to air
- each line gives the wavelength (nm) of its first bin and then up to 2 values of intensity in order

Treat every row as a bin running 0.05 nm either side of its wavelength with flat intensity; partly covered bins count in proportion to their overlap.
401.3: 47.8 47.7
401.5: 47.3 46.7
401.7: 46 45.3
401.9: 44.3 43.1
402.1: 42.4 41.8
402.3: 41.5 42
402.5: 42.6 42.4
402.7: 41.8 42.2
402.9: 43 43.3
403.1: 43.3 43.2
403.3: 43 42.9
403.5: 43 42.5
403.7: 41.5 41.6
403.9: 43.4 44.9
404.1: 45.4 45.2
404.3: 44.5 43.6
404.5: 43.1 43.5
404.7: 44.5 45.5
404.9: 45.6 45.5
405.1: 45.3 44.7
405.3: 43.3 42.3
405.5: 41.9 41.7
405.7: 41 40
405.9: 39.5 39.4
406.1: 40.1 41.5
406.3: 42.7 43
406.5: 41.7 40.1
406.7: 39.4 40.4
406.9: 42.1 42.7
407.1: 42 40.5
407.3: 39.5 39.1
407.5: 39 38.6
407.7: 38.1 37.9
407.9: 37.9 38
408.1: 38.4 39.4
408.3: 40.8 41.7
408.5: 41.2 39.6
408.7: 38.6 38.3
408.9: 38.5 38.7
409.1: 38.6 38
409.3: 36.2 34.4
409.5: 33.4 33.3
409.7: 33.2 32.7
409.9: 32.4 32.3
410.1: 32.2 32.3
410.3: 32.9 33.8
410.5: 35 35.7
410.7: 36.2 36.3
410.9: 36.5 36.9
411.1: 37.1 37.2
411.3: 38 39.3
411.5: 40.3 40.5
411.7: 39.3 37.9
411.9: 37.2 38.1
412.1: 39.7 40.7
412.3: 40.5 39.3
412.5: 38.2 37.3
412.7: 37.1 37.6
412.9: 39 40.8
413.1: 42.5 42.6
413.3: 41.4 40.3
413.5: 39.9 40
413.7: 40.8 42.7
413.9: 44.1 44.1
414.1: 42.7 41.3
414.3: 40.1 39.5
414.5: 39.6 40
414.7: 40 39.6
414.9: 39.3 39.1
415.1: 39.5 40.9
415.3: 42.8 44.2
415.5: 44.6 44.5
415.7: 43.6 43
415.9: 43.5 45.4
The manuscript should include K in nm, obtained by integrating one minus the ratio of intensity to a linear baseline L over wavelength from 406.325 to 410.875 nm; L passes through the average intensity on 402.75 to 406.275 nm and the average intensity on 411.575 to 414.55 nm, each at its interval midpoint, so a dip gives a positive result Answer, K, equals 0.44 nm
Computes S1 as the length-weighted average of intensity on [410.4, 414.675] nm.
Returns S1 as 39.3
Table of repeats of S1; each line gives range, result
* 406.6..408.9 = 39.7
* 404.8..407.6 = 41.6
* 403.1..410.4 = 40.2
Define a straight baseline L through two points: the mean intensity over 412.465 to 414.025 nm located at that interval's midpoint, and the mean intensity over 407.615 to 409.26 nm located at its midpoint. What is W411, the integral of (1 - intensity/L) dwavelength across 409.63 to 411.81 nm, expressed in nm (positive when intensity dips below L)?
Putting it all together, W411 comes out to 0.216 nm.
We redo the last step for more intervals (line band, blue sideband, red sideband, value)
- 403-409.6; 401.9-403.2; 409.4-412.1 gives -0.27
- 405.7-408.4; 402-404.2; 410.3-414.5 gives 0.07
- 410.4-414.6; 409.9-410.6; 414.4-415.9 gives -0.26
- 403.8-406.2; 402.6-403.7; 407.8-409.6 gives -0.11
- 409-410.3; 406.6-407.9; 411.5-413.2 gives 0.18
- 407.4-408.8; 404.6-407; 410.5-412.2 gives 0.05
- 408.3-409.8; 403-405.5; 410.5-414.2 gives 0.14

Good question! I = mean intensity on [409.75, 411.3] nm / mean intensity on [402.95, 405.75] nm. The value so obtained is 0.80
